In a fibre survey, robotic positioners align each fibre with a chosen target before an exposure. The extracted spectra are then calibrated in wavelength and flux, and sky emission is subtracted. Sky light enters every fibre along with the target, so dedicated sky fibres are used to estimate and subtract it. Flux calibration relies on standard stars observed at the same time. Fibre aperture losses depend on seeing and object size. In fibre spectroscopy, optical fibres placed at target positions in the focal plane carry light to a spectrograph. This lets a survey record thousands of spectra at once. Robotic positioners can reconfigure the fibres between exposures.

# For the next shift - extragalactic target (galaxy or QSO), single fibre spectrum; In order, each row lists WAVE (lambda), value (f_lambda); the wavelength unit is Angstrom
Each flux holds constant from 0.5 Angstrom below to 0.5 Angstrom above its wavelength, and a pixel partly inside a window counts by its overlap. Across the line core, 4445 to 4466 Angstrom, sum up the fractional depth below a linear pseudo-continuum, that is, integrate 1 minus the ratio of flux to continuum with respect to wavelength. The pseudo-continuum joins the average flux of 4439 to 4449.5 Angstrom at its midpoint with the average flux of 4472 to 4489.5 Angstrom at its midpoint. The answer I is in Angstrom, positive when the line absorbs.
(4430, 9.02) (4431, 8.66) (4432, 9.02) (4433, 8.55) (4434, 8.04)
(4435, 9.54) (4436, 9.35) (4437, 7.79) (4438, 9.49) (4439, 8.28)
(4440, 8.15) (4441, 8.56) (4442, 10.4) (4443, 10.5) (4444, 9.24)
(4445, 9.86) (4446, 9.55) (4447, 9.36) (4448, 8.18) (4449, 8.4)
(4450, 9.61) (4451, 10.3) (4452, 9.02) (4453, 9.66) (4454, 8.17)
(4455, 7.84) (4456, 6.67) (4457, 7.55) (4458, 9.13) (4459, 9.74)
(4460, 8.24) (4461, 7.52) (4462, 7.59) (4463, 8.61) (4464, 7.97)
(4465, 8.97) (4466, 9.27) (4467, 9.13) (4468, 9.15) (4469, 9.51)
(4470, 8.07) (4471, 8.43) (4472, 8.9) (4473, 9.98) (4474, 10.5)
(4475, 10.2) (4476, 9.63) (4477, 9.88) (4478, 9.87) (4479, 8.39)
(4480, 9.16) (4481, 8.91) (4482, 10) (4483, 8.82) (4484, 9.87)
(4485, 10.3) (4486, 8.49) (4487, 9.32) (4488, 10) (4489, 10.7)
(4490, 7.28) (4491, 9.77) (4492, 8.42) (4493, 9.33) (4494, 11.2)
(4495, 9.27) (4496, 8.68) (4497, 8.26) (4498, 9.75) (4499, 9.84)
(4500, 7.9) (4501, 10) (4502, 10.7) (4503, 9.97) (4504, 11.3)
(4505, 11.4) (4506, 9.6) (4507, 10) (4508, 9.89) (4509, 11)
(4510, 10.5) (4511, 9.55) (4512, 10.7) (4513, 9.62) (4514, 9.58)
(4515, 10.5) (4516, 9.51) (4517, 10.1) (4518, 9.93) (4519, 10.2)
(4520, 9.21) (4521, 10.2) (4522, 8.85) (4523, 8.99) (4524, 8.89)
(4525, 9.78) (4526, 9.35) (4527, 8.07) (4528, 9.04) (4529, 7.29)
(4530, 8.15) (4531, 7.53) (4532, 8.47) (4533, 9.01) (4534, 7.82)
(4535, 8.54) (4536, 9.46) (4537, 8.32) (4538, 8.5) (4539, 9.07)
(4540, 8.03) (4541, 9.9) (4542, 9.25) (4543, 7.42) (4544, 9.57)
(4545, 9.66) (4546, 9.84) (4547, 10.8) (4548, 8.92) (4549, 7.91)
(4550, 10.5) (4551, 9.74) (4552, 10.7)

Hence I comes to 1.5 Angstrom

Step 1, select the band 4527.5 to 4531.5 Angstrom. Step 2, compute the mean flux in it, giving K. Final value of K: 8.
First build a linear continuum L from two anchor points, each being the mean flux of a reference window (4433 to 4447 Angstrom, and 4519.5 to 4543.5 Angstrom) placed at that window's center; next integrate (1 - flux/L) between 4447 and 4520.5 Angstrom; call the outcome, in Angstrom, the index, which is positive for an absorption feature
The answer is -3.5 Angstrom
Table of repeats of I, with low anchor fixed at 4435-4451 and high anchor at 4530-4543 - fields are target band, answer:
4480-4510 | -2.8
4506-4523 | -2.3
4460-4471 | 0.6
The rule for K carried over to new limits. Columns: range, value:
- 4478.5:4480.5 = 8.78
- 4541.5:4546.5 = 9.15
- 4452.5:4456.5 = 8.09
